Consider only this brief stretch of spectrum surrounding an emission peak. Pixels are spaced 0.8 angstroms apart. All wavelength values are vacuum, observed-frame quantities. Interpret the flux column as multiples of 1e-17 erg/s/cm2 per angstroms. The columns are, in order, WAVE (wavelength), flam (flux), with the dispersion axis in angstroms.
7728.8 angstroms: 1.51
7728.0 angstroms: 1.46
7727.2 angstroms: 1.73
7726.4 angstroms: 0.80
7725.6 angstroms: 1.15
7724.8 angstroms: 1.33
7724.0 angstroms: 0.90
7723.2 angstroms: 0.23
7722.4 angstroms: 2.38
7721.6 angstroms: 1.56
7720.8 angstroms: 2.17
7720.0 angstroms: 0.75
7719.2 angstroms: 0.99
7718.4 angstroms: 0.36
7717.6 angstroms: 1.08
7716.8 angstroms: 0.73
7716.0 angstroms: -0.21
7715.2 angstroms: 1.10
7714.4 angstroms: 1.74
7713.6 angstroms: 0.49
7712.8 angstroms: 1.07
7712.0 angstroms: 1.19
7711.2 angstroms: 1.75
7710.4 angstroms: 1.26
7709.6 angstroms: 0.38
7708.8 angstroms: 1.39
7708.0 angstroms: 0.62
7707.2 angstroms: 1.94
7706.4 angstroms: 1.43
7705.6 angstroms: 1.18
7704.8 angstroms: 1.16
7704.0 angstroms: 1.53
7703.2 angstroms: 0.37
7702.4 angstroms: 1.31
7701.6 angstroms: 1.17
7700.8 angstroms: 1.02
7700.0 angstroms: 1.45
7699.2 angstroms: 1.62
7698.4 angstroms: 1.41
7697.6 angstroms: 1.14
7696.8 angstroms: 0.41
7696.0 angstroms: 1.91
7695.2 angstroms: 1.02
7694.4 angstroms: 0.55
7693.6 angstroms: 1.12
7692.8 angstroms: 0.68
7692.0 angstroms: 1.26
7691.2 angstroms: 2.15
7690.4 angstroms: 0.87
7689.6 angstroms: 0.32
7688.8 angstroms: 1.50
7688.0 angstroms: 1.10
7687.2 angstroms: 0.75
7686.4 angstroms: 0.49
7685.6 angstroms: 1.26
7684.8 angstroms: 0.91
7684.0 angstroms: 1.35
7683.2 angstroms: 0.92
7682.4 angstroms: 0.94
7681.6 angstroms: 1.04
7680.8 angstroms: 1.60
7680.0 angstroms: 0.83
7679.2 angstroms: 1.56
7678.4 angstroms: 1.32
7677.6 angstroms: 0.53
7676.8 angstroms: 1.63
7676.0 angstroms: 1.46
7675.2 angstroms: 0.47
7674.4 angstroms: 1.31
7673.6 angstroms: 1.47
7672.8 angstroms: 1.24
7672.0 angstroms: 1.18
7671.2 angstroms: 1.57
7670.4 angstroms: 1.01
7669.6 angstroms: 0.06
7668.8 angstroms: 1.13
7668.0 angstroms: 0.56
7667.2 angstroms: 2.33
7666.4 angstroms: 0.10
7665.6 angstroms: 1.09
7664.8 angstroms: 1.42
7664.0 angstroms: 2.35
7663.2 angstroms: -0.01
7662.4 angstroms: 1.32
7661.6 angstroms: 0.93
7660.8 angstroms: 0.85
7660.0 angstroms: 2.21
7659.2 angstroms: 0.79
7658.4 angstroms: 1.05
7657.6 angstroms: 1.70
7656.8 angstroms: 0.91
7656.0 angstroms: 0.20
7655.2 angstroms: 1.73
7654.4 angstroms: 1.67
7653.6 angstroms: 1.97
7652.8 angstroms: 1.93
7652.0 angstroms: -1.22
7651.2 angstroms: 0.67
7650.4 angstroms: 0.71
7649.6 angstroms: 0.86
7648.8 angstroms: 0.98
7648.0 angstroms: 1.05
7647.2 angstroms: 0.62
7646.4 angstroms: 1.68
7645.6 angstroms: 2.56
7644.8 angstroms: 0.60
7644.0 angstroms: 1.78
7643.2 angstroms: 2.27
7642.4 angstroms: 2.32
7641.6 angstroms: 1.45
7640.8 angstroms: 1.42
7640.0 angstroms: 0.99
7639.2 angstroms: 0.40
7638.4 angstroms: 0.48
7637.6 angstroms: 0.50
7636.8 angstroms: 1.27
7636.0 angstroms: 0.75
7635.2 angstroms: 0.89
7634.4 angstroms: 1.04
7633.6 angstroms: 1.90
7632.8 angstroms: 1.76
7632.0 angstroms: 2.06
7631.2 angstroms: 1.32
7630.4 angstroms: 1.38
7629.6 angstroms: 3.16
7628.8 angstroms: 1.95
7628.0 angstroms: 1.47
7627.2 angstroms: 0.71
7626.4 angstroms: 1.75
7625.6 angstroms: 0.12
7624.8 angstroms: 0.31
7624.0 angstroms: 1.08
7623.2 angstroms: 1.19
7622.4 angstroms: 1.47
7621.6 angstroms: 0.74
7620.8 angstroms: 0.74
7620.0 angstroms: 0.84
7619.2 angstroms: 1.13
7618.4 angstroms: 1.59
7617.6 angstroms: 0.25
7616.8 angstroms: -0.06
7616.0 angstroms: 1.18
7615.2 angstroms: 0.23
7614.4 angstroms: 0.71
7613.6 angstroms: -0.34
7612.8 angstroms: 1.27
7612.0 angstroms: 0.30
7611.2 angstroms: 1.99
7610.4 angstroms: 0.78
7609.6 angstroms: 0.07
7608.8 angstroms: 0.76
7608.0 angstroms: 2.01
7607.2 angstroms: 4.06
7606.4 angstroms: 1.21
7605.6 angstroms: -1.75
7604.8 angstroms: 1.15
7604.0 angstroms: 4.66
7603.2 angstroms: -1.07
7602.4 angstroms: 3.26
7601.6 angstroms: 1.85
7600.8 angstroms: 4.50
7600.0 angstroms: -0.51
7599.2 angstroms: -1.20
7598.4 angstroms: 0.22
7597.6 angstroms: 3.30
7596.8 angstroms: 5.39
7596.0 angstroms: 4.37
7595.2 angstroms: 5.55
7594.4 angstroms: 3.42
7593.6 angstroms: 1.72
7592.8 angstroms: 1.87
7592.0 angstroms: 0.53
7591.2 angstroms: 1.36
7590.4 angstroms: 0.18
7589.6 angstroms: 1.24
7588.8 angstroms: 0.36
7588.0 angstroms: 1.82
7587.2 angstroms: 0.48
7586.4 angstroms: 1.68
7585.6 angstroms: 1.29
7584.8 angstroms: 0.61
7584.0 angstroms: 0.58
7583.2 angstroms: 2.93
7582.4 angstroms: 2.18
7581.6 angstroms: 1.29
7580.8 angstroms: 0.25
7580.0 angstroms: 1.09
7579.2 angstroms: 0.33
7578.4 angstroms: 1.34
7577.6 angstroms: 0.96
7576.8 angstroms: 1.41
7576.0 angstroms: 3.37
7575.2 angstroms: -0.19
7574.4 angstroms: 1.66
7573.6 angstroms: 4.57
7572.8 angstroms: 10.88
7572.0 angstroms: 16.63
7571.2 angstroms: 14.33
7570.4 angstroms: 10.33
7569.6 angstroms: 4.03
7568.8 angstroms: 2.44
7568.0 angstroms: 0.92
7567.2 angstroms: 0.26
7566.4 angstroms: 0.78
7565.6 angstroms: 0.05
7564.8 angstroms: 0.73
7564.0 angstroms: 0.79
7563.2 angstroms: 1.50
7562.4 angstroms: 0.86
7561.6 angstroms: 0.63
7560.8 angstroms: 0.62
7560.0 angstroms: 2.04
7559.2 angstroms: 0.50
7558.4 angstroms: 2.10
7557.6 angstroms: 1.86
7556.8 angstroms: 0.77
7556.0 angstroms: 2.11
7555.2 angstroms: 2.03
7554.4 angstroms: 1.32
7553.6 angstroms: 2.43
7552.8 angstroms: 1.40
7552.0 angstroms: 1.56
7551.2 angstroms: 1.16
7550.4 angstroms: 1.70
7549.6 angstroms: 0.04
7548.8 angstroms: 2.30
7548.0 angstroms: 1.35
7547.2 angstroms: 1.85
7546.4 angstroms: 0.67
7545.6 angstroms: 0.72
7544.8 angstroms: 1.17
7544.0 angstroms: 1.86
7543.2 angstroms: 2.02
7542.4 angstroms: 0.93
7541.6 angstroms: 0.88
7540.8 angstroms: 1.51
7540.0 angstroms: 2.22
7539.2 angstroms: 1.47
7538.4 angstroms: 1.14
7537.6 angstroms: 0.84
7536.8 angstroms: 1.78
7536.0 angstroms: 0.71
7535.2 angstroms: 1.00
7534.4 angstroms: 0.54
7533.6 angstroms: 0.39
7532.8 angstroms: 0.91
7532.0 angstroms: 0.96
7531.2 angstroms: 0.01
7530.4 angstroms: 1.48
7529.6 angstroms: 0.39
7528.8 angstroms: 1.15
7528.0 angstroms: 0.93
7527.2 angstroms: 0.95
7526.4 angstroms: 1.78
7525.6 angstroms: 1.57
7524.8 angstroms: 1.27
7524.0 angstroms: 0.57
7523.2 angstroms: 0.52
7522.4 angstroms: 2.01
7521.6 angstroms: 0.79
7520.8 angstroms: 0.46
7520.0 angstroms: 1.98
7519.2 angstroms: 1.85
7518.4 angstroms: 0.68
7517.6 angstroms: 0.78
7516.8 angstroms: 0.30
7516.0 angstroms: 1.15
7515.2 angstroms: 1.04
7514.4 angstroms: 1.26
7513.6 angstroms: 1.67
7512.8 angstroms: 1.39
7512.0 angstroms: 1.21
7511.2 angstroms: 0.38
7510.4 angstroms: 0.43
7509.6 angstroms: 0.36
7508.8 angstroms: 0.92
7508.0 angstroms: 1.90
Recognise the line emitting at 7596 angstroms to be [N II] 6583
